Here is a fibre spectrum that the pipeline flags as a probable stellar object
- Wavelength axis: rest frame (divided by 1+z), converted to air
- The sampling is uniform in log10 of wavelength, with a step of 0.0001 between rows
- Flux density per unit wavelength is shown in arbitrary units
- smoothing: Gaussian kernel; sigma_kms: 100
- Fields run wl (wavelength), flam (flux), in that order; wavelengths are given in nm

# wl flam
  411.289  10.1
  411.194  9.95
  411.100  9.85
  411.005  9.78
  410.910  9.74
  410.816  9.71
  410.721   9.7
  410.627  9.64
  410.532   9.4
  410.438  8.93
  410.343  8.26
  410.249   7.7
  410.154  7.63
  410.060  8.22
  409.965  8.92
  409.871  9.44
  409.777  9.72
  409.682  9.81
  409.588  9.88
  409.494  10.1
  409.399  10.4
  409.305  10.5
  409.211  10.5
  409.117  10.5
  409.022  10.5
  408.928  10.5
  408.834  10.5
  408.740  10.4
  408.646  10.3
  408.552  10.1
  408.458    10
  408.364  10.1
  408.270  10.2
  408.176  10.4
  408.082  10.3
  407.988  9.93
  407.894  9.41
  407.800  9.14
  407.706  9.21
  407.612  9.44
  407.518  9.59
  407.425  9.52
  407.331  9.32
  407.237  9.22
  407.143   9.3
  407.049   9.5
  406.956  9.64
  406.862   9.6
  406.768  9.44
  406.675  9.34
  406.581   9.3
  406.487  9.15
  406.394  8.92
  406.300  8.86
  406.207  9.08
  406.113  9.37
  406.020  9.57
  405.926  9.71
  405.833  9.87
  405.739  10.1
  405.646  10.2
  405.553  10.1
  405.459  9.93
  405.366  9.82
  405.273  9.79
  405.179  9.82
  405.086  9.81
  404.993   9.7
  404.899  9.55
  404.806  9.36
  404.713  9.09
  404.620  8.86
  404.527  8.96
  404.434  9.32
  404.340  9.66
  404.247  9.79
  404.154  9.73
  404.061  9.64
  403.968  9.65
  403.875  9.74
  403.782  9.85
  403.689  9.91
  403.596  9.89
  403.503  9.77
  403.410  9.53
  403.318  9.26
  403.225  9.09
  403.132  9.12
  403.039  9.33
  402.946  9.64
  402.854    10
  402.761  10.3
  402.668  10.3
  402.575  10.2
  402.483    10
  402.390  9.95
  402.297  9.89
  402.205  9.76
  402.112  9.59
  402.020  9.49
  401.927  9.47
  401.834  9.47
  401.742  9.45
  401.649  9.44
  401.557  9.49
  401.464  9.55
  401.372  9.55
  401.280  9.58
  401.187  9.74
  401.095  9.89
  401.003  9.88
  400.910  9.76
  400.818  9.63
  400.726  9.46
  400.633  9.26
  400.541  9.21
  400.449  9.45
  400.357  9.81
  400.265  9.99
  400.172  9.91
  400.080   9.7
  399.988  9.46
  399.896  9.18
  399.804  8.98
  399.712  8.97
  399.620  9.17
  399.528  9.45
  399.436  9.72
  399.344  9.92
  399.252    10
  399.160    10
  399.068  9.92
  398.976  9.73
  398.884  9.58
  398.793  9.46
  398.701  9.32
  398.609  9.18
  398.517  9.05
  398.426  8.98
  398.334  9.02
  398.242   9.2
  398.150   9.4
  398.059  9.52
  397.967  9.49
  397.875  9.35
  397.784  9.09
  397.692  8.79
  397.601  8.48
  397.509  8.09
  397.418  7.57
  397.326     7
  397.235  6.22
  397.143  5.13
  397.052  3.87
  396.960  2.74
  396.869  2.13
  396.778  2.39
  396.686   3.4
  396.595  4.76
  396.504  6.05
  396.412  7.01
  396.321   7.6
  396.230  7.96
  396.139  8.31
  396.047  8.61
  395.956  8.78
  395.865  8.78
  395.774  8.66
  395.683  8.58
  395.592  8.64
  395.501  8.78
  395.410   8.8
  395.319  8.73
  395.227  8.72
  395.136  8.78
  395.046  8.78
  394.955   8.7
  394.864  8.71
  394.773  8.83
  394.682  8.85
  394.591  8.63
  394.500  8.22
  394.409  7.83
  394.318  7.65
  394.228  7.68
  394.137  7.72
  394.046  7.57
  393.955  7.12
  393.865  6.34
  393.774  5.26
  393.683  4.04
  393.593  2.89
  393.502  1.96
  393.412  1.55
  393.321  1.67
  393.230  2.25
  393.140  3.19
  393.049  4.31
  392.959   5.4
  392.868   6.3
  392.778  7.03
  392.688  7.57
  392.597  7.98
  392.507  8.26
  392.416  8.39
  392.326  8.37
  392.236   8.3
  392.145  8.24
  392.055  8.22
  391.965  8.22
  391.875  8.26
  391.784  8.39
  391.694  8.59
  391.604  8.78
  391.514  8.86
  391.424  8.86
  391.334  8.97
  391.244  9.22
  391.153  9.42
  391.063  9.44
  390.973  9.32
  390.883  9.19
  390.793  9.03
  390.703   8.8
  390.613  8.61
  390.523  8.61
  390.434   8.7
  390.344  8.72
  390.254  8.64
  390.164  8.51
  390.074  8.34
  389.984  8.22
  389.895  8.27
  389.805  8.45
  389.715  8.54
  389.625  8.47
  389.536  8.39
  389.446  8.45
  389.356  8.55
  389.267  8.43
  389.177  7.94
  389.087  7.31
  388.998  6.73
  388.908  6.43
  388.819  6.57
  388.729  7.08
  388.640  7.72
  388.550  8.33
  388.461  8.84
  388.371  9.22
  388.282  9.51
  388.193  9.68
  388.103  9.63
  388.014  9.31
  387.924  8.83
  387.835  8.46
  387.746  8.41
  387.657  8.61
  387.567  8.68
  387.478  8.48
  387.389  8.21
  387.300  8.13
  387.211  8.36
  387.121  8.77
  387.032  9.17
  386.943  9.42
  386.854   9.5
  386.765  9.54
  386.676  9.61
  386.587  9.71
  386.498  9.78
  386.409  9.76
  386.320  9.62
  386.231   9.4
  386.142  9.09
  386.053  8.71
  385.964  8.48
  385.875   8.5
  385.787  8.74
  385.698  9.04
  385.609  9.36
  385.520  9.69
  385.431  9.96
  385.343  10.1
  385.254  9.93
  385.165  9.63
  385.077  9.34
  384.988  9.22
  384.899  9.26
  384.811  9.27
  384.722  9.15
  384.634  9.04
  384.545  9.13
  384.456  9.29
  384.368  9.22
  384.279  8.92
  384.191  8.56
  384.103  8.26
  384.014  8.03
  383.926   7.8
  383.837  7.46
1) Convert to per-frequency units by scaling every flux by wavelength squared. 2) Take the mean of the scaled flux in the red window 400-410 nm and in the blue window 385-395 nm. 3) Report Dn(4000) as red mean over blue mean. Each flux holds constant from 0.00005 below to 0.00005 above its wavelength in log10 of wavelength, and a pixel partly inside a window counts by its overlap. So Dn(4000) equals 1.3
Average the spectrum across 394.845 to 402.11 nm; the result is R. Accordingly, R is 8.57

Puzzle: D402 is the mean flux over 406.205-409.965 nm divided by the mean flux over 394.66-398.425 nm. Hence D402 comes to 1.3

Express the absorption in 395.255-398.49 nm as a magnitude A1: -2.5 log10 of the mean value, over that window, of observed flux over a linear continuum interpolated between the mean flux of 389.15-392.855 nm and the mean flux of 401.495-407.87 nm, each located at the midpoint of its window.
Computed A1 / 0.202 mag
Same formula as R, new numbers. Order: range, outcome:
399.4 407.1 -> 9.58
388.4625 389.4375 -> 7.6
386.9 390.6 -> 8.42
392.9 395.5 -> 6.48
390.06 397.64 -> 7.27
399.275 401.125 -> 9.54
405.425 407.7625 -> 9.49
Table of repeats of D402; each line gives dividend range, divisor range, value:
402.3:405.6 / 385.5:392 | 1.11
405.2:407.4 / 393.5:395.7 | 1.25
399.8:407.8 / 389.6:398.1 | 1.29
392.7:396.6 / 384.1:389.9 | 0.78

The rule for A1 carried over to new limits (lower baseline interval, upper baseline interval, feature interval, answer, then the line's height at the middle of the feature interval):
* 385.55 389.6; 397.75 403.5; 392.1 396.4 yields 0.27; 9.13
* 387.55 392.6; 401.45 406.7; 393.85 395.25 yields 0.09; 8.85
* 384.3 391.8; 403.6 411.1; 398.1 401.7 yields -0.02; 9.31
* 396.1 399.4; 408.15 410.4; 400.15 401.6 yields -0.16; 8.28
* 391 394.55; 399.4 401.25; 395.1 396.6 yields -0.03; 7.97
